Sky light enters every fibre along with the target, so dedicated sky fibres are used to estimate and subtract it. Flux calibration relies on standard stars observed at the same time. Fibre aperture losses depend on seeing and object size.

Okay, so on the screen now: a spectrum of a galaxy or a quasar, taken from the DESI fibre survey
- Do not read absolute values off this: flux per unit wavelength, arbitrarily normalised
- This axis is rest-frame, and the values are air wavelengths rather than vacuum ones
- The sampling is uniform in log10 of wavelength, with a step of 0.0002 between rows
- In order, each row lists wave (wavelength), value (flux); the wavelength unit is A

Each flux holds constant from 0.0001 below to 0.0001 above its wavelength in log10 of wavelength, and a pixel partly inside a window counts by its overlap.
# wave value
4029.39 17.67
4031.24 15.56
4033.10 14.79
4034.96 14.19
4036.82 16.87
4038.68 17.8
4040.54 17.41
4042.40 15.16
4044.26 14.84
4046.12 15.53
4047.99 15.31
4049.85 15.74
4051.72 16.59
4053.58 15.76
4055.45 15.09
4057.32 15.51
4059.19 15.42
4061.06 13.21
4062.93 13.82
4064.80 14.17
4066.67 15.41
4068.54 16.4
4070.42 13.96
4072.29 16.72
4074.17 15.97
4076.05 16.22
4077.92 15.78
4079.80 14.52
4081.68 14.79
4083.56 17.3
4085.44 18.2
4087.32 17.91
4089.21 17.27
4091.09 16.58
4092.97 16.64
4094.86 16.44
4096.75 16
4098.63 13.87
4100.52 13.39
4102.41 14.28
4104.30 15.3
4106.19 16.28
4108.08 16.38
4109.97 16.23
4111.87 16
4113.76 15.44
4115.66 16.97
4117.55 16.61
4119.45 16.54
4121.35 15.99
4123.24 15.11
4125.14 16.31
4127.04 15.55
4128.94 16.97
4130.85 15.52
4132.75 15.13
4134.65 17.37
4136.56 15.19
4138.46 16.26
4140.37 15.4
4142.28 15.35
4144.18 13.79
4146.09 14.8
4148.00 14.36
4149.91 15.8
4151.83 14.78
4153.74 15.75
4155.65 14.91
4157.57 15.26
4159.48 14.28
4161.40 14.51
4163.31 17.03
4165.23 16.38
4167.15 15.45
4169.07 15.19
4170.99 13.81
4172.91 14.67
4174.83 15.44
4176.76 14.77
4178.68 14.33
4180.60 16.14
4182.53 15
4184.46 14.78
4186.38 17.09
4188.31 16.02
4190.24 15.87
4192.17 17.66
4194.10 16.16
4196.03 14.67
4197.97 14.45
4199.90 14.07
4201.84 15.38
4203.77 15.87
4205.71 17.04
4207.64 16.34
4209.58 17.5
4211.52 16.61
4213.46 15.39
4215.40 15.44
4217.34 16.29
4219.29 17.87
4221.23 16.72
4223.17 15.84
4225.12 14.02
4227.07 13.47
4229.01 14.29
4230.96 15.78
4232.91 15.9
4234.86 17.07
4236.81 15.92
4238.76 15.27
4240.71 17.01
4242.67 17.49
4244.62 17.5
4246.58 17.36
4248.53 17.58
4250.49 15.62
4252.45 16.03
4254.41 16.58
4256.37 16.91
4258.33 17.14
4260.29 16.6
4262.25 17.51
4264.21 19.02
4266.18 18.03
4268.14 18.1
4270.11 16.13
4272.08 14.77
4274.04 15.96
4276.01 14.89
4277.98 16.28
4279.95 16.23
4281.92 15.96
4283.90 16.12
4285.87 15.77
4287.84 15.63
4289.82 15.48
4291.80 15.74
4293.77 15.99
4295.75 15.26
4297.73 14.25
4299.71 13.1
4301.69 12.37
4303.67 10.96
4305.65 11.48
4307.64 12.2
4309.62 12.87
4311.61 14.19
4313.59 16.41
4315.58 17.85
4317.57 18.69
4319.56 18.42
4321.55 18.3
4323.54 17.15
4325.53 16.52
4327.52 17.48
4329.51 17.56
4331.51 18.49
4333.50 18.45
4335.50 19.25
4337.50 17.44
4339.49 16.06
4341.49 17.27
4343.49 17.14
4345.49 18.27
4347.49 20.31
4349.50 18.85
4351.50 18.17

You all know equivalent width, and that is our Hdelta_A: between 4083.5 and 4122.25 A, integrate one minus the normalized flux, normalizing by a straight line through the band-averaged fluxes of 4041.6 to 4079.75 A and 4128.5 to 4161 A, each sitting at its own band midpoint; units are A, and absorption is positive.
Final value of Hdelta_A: -2.1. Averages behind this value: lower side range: 15.3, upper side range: 15.3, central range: 16.1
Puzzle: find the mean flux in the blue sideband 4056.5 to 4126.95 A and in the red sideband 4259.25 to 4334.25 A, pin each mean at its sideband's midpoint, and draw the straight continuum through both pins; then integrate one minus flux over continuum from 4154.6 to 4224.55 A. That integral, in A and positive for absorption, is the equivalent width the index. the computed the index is 0.8 A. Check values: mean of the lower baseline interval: 15.8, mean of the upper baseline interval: 15.9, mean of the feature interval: 15.7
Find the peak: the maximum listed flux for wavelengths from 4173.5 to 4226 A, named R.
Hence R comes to 17.87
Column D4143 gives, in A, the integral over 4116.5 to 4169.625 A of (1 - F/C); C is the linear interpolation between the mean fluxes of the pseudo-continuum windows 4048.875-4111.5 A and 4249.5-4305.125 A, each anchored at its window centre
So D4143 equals 0.5 A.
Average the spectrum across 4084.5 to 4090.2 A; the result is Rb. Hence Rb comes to 17.8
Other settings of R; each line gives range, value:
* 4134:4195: 17.66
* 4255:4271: 19.02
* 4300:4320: 18.69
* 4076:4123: 18.2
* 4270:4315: 16.41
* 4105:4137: 17.37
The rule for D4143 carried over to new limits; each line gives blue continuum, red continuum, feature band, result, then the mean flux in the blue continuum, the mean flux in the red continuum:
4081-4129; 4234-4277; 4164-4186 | 1.6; 16.1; 16.7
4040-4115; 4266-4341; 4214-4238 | 0.2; 15.7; 15.9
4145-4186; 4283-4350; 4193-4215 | -0.5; 15.1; 16.2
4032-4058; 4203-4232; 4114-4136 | -0.5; 15.8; 15.9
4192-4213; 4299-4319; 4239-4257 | -2.0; 15.9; 14.1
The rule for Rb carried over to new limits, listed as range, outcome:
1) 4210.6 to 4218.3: 15.9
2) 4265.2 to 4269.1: 18.1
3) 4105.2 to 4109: 16.3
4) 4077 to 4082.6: 15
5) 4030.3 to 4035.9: 14.9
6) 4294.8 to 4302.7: 13.7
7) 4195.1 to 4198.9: 14.5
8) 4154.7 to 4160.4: 14.8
